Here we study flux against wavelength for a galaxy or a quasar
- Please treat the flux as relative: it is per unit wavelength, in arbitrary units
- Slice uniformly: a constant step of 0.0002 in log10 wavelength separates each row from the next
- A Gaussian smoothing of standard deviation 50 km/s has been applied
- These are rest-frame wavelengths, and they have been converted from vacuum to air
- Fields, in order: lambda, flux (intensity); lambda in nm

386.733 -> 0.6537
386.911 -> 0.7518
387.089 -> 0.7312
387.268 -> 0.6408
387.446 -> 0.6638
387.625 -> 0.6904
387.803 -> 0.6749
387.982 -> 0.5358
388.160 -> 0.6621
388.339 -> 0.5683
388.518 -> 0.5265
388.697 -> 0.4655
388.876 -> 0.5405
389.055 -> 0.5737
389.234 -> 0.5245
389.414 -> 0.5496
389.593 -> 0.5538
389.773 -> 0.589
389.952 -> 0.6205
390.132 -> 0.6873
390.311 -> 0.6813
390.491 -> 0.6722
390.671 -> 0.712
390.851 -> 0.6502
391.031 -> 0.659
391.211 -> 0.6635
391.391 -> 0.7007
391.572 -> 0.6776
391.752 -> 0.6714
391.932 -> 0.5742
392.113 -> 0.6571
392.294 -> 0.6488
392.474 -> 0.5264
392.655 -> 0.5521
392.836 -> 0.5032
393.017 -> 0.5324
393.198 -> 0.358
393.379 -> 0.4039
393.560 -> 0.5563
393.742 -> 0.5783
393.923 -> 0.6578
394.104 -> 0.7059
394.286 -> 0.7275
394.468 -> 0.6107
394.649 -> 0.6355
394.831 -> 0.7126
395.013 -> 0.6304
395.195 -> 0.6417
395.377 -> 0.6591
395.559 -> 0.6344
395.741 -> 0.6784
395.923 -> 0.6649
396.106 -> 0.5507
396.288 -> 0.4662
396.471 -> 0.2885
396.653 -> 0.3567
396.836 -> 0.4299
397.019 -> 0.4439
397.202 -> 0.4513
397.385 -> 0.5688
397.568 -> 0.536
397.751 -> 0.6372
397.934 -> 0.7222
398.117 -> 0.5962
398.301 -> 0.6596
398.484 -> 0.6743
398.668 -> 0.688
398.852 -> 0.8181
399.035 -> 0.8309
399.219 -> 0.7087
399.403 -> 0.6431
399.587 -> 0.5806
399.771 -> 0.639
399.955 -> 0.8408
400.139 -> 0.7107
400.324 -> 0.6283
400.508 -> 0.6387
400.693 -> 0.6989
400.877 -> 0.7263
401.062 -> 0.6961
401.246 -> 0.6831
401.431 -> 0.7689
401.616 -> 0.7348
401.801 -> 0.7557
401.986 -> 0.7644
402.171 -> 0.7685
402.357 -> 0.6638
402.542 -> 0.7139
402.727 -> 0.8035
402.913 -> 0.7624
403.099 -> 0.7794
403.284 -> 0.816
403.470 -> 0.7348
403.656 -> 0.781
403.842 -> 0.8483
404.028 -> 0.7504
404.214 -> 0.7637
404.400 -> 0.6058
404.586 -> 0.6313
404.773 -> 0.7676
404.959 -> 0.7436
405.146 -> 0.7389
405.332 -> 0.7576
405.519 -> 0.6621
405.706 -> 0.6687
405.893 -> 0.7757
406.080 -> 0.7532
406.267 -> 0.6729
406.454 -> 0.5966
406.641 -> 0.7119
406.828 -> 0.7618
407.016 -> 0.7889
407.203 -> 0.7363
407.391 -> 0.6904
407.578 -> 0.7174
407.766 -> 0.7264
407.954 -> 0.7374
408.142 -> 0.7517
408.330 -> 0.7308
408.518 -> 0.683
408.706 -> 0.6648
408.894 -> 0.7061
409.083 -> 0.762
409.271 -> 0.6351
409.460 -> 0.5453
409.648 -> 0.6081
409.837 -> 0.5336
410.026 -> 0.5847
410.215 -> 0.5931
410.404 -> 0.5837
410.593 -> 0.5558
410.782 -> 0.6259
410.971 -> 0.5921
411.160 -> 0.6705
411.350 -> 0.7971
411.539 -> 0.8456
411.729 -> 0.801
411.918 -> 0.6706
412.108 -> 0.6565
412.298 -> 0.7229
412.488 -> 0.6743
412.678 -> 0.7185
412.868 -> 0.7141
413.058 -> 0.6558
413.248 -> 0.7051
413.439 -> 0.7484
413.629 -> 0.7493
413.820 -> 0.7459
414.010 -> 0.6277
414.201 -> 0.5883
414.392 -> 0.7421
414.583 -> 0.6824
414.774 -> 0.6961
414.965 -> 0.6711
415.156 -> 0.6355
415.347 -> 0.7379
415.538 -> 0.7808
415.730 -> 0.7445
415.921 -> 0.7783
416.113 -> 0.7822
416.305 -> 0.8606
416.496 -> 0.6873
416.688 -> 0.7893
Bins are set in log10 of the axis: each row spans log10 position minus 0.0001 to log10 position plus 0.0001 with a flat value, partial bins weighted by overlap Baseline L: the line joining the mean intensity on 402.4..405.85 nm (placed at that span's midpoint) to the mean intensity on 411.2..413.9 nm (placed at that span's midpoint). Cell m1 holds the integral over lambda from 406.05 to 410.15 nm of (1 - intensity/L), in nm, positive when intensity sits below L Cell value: 0.28 nm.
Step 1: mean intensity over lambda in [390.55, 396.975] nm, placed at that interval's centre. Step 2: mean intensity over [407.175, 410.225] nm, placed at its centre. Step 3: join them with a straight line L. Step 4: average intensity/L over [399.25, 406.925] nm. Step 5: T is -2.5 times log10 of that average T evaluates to -0.127 mag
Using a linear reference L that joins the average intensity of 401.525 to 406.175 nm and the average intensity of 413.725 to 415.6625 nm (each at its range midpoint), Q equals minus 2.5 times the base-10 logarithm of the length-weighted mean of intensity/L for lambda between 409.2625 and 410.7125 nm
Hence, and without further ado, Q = 0.23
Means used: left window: 0.742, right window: 0.692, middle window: 0.577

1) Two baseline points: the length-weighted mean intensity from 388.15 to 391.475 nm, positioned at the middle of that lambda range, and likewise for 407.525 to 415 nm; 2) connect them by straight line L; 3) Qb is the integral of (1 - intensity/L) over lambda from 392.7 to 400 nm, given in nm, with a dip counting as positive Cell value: 0.37 nm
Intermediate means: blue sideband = 0.609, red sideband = 0.68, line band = 0.599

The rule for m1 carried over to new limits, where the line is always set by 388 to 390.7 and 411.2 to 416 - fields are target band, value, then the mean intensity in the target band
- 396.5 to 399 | 0.21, 0.582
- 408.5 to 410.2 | 0.15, 0.632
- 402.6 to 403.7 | -0.19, 0.777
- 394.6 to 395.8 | -0.07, 0.656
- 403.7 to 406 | -0.20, 0.727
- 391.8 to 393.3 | 0.15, 0.546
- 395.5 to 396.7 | 0.20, 0.523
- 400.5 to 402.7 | -0.23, 0.724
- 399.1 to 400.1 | -0.07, 0.688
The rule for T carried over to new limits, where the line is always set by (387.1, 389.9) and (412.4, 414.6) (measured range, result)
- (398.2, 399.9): -0.102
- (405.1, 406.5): -0.068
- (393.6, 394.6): -0.064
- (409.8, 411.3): 0.141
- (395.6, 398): 0.192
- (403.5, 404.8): -0.121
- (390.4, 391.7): -0.131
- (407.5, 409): -0.064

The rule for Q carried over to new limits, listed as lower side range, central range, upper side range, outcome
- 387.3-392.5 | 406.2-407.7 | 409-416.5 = -0.06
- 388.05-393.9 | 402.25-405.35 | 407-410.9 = -0.16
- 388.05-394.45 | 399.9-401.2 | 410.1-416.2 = -0.10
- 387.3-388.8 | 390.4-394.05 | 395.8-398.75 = -0.04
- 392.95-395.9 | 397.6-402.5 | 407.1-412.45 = -0.11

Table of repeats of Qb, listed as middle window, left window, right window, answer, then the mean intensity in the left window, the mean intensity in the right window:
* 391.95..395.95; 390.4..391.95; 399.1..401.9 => 0.45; 0.669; 0.698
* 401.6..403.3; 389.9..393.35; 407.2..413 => -0.27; 0.614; 0.677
